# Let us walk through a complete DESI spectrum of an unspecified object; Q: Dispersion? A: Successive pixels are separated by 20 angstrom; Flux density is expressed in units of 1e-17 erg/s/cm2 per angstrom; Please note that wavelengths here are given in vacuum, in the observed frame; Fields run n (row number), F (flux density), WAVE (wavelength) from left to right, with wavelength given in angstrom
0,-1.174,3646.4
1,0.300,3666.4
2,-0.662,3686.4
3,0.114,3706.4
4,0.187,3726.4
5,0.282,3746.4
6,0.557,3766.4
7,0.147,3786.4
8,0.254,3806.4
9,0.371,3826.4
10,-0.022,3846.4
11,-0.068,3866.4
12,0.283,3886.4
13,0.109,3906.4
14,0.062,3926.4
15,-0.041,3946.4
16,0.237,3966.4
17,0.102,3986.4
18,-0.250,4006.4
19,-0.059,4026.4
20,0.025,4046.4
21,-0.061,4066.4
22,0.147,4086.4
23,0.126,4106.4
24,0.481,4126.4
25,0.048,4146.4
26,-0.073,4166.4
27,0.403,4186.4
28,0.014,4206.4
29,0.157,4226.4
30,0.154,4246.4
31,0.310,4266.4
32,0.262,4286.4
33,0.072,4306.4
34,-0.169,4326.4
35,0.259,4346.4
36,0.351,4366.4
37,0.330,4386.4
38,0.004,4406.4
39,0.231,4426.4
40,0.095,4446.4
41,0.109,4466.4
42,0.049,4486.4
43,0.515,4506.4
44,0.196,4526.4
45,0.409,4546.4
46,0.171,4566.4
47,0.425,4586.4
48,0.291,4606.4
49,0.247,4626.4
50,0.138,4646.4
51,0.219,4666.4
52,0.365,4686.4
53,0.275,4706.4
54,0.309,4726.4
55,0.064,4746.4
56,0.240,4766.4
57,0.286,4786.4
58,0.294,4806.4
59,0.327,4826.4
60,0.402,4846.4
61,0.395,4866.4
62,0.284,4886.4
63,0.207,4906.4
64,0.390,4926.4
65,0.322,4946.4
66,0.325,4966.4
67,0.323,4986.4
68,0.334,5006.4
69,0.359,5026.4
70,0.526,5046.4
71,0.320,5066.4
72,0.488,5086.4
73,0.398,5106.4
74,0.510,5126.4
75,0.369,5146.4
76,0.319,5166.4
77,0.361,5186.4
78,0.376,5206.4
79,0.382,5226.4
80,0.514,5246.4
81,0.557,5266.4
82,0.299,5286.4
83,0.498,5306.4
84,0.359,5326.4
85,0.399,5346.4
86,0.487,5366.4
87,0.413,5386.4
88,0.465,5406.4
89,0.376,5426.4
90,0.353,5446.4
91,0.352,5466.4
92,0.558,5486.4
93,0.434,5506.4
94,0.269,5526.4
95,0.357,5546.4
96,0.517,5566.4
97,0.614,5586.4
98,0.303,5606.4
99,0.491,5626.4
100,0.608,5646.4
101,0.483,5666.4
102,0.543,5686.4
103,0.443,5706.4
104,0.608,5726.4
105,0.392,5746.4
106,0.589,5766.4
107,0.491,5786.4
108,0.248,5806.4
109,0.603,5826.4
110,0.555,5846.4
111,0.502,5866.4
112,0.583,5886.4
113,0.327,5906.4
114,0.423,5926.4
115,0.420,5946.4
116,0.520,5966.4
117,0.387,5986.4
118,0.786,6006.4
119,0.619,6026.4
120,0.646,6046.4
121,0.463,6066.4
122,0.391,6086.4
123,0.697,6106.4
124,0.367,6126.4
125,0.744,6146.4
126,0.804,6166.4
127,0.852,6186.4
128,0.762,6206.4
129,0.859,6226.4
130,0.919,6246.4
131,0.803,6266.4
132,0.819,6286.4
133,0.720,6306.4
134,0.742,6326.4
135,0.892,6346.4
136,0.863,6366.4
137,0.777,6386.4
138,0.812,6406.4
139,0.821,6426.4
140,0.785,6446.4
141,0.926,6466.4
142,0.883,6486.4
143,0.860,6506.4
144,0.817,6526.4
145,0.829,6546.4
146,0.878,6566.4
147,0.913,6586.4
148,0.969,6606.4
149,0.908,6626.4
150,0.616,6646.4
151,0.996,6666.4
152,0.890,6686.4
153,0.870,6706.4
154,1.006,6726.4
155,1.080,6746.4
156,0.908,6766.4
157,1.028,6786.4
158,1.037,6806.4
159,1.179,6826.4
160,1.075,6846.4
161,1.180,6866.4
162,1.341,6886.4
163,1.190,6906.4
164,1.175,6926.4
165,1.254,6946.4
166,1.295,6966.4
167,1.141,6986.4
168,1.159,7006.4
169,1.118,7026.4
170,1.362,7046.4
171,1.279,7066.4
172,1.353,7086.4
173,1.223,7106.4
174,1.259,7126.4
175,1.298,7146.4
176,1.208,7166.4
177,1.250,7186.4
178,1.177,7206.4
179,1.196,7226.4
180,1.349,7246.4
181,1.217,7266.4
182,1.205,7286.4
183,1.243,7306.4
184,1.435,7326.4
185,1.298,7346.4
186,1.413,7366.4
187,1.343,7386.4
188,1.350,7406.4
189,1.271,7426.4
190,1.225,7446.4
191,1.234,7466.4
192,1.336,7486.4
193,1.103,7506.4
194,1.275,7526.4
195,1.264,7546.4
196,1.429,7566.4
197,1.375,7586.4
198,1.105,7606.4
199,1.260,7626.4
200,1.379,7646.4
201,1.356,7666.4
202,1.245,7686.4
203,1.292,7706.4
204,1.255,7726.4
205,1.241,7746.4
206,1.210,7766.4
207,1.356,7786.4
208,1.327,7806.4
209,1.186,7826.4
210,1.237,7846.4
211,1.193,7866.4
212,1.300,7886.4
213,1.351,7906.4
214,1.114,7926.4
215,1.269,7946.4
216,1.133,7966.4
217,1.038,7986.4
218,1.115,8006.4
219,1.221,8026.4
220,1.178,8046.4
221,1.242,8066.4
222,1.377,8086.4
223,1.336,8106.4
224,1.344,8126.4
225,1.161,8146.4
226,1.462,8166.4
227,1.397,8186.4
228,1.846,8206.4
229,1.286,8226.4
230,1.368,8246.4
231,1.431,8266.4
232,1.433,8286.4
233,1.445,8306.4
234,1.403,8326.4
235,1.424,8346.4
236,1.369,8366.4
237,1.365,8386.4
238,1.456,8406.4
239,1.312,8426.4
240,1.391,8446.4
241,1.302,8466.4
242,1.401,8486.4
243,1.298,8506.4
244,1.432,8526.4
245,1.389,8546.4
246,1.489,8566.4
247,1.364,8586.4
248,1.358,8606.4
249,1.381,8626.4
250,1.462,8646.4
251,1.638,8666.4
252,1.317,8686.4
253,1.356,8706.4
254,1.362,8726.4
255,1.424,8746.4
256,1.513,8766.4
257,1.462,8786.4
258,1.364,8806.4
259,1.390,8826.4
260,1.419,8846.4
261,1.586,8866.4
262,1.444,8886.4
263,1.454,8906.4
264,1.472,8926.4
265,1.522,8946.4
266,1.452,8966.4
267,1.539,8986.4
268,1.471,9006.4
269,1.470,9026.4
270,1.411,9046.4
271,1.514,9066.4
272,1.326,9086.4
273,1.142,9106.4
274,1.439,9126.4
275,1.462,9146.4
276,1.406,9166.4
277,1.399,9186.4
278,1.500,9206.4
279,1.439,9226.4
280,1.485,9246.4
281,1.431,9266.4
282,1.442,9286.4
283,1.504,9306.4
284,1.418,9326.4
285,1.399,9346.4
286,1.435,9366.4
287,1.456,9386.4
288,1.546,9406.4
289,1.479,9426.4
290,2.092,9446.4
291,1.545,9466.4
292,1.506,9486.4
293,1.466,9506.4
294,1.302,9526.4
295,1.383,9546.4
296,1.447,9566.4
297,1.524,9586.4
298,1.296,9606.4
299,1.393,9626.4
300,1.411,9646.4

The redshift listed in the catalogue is 0.54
